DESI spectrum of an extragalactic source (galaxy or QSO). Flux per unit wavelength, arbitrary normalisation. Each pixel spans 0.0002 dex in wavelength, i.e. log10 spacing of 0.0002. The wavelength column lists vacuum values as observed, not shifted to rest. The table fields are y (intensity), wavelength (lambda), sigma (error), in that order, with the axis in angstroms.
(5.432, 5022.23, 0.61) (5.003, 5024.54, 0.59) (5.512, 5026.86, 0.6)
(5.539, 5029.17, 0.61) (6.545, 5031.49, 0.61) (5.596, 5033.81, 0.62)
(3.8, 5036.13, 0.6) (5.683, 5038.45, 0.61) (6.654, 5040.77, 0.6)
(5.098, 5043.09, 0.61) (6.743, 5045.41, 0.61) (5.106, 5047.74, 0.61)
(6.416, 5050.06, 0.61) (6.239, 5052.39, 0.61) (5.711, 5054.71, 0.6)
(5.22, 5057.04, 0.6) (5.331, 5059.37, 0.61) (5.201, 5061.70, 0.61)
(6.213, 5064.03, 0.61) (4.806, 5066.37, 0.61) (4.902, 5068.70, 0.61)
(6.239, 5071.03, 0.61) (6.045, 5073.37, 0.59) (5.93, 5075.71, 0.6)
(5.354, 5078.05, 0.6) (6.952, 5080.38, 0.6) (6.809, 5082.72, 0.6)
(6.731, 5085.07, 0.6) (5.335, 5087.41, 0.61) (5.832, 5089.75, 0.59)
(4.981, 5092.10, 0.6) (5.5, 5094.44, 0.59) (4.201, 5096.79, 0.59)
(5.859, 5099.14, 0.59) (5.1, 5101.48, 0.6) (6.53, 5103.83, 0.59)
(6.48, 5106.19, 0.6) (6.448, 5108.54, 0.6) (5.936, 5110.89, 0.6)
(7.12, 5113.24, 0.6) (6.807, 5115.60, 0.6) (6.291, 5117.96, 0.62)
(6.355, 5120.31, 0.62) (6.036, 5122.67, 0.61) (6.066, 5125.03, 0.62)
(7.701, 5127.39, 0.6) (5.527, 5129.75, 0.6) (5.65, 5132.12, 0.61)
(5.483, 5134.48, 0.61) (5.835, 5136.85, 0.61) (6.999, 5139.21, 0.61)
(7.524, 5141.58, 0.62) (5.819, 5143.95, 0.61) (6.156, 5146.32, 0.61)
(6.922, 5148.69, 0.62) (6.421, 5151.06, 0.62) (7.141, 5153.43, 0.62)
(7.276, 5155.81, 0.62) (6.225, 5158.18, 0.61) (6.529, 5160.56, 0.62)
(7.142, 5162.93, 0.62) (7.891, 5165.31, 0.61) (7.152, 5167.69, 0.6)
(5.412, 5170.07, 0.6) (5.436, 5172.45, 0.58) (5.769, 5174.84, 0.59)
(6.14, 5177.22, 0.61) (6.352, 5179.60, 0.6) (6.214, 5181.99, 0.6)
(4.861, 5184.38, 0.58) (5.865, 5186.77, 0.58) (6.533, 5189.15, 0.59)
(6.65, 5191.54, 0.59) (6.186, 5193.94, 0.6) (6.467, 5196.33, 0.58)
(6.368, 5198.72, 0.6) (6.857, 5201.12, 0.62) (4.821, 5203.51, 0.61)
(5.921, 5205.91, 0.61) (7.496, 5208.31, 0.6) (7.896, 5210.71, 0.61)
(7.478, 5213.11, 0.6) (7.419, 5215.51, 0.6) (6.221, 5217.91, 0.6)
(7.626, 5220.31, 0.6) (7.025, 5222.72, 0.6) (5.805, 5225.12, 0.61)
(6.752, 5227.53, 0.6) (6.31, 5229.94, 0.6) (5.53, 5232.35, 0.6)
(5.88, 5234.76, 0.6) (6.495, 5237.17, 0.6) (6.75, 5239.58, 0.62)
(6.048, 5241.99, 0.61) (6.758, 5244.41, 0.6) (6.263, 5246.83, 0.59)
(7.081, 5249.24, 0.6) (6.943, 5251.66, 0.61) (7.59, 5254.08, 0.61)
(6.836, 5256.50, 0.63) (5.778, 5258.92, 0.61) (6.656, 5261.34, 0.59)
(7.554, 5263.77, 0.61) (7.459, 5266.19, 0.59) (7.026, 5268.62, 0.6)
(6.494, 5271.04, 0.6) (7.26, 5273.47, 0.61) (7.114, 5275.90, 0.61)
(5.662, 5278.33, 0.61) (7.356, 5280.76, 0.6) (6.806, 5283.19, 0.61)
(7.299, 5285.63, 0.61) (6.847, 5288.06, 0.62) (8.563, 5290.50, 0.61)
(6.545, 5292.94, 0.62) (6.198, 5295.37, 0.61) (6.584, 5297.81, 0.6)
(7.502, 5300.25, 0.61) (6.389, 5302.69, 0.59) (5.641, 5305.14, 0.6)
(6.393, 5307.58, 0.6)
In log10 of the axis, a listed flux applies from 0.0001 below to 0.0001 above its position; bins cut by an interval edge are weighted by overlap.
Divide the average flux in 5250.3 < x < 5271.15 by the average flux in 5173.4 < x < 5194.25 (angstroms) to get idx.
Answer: 1.15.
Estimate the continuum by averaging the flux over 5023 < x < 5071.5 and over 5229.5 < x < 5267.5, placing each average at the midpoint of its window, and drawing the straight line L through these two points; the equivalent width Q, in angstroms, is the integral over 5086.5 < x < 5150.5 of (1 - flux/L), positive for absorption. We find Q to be -1.5 angstroms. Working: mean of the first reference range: 5.59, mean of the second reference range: 6.63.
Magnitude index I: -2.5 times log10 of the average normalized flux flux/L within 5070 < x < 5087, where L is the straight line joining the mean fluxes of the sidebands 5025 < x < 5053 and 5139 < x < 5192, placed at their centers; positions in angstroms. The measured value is -0.05 mag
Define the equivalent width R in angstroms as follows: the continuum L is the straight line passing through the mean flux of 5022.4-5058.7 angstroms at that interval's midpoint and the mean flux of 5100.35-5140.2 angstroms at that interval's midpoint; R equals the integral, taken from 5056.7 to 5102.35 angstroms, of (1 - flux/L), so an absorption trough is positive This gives 2.3 angstroms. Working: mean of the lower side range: 5.65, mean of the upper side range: 6.25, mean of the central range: 5.64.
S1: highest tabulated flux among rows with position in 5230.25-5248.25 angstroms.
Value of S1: 6.758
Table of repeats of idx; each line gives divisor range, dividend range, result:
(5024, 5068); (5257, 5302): 1.24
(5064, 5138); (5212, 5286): 1.13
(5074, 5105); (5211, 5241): 1.15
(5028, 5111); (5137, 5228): 1.14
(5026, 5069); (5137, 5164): 1.20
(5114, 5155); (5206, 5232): 1.08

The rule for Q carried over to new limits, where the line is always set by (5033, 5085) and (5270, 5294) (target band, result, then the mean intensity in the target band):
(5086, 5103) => 1.8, 5.31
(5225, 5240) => 1.1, 6.22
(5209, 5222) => -1.4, 7.32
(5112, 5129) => -1.4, 6.6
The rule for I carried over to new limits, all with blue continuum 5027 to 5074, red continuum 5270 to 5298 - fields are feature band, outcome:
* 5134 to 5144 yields -0.06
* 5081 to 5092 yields -0.05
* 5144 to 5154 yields -0.06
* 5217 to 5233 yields 0.01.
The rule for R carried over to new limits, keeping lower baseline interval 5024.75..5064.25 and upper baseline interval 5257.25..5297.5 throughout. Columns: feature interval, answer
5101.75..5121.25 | -1.4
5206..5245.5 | -0.4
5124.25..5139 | 0.0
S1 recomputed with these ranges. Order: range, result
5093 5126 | 7.12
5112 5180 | 7.891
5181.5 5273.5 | 7.896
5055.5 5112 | 6.952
